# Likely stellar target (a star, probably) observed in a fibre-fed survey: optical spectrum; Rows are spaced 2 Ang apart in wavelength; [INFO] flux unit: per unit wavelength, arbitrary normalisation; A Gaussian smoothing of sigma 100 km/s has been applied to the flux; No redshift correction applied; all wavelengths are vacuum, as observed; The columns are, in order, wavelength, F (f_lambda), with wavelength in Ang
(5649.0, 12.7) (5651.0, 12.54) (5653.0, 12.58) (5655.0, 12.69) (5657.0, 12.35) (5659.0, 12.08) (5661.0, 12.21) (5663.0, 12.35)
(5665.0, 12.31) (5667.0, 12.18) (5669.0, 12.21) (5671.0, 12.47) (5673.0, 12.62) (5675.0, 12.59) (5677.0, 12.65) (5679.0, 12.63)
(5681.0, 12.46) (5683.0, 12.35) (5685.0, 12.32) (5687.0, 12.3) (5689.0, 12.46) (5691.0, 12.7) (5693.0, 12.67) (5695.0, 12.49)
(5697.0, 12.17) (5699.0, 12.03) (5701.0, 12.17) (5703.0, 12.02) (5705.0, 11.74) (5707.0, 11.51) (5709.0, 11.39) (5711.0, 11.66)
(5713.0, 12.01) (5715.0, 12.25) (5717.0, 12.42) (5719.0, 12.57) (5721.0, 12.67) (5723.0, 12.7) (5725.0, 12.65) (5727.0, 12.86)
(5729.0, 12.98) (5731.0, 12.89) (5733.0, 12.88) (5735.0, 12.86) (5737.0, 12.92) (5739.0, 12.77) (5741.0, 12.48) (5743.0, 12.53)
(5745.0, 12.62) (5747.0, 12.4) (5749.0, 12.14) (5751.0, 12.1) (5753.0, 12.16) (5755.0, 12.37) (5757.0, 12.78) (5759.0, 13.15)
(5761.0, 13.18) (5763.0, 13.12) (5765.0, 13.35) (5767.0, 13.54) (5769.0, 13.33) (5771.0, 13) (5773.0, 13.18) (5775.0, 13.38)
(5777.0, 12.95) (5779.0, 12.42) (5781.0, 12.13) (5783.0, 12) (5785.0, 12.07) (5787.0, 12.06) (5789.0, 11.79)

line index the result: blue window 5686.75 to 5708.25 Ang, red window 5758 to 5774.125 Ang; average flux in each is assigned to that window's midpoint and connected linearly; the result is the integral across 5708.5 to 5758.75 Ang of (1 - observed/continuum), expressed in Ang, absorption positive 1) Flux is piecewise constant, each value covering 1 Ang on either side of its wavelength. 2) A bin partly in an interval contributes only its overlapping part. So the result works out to 0.9 Ang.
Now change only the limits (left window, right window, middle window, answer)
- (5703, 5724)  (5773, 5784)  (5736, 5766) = -0.7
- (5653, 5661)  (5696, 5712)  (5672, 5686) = -0.5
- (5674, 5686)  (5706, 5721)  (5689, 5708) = 0.1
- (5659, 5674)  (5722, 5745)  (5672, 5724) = 1.0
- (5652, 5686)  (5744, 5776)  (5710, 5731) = 0.3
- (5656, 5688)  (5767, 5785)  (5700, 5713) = 0.8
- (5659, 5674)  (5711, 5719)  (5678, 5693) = -0.2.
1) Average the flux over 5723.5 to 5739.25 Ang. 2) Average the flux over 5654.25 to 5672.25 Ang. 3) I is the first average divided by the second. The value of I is 1.0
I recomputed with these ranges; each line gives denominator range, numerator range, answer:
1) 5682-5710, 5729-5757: 1.03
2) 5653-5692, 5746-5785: 1.03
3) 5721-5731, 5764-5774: 1.04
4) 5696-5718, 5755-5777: 1.10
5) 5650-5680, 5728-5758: 1.01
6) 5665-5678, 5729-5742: 1.03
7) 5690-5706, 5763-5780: 1.07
